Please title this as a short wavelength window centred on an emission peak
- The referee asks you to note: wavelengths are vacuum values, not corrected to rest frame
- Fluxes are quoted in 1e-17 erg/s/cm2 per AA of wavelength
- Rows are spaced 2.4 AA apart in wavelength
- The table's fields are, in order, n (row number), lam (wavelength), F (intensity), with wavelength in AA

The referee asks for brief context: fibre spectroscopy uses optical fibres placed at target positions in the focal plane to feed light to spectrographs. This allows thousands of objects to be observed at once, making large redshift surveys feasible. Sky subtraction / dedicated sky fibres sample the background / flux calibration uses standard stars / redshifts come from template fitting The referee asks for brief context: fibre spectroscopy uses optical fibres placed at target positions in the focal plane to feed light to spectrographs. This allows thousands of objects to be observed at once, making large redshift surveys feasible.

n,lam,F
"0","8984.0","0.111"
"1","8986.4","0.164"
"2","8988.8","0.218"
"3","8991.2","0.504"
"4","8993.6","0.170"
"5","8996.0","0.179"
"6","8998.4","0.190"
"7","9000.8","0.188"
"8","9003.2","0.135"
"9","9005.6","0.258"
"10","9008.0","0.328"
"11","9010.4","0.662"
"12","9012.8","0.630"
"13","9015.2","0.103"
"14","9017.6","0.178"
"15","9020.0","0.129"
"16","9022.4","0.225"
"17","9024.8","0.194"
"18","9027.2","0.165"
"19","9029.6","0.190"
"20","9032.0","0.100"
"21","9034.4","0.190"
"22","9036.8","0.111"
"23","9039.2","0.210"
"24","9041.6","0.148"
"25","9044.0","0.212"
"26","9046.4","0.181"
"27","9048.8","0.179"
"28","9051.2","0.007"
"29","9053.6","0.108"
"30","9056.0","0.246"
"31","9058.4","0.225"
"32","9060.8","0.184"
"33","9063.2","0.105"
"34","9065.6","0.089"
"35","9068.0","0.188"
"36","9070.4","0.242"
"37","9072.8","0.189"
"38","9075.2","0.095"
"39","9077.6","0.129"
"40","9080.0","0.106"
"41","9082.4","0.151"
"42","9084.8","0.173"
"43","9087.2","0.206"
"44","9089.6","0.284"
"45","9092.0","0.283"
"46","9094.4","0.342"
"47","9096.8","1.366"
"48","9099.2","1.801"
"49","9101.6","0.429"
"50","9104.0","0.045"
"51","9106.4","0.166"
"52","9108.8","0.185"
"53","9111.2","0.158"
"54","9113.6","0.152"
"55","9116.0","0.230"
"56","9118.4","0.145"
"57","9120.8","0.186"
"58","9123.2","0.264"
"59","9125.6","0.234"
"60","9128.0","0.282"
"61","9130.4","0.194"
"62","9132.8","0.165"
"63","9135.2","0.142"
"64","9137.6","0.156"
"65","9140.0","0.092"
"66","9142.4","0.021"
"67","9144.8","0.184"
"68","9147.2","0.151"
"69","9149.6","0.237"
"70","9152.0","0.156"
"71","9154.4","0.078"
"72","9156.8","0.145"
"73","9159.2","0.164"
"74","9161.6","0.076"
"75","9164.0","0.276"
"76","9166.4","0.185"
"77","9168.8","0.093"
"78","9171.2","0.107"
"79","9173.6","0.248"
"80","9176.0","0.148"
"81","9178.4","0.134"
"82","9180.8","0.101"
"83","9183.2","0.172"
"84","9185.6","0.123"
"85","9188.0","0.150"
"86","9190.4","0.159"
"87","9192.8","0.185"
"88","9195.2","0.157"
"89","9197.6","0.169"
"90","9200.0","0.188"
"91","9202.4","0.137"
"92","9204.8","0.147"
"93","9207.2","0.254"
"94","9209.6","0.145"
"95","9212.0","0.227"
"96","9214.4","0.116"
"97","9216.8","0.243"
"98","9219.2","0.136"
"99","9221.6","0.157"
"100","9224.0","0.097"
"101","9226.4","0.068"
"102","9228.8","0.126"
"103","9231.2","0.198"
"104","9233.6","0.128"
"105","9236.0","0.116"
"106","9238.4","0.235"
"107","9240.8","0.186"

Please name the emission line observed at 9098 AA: [O III]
